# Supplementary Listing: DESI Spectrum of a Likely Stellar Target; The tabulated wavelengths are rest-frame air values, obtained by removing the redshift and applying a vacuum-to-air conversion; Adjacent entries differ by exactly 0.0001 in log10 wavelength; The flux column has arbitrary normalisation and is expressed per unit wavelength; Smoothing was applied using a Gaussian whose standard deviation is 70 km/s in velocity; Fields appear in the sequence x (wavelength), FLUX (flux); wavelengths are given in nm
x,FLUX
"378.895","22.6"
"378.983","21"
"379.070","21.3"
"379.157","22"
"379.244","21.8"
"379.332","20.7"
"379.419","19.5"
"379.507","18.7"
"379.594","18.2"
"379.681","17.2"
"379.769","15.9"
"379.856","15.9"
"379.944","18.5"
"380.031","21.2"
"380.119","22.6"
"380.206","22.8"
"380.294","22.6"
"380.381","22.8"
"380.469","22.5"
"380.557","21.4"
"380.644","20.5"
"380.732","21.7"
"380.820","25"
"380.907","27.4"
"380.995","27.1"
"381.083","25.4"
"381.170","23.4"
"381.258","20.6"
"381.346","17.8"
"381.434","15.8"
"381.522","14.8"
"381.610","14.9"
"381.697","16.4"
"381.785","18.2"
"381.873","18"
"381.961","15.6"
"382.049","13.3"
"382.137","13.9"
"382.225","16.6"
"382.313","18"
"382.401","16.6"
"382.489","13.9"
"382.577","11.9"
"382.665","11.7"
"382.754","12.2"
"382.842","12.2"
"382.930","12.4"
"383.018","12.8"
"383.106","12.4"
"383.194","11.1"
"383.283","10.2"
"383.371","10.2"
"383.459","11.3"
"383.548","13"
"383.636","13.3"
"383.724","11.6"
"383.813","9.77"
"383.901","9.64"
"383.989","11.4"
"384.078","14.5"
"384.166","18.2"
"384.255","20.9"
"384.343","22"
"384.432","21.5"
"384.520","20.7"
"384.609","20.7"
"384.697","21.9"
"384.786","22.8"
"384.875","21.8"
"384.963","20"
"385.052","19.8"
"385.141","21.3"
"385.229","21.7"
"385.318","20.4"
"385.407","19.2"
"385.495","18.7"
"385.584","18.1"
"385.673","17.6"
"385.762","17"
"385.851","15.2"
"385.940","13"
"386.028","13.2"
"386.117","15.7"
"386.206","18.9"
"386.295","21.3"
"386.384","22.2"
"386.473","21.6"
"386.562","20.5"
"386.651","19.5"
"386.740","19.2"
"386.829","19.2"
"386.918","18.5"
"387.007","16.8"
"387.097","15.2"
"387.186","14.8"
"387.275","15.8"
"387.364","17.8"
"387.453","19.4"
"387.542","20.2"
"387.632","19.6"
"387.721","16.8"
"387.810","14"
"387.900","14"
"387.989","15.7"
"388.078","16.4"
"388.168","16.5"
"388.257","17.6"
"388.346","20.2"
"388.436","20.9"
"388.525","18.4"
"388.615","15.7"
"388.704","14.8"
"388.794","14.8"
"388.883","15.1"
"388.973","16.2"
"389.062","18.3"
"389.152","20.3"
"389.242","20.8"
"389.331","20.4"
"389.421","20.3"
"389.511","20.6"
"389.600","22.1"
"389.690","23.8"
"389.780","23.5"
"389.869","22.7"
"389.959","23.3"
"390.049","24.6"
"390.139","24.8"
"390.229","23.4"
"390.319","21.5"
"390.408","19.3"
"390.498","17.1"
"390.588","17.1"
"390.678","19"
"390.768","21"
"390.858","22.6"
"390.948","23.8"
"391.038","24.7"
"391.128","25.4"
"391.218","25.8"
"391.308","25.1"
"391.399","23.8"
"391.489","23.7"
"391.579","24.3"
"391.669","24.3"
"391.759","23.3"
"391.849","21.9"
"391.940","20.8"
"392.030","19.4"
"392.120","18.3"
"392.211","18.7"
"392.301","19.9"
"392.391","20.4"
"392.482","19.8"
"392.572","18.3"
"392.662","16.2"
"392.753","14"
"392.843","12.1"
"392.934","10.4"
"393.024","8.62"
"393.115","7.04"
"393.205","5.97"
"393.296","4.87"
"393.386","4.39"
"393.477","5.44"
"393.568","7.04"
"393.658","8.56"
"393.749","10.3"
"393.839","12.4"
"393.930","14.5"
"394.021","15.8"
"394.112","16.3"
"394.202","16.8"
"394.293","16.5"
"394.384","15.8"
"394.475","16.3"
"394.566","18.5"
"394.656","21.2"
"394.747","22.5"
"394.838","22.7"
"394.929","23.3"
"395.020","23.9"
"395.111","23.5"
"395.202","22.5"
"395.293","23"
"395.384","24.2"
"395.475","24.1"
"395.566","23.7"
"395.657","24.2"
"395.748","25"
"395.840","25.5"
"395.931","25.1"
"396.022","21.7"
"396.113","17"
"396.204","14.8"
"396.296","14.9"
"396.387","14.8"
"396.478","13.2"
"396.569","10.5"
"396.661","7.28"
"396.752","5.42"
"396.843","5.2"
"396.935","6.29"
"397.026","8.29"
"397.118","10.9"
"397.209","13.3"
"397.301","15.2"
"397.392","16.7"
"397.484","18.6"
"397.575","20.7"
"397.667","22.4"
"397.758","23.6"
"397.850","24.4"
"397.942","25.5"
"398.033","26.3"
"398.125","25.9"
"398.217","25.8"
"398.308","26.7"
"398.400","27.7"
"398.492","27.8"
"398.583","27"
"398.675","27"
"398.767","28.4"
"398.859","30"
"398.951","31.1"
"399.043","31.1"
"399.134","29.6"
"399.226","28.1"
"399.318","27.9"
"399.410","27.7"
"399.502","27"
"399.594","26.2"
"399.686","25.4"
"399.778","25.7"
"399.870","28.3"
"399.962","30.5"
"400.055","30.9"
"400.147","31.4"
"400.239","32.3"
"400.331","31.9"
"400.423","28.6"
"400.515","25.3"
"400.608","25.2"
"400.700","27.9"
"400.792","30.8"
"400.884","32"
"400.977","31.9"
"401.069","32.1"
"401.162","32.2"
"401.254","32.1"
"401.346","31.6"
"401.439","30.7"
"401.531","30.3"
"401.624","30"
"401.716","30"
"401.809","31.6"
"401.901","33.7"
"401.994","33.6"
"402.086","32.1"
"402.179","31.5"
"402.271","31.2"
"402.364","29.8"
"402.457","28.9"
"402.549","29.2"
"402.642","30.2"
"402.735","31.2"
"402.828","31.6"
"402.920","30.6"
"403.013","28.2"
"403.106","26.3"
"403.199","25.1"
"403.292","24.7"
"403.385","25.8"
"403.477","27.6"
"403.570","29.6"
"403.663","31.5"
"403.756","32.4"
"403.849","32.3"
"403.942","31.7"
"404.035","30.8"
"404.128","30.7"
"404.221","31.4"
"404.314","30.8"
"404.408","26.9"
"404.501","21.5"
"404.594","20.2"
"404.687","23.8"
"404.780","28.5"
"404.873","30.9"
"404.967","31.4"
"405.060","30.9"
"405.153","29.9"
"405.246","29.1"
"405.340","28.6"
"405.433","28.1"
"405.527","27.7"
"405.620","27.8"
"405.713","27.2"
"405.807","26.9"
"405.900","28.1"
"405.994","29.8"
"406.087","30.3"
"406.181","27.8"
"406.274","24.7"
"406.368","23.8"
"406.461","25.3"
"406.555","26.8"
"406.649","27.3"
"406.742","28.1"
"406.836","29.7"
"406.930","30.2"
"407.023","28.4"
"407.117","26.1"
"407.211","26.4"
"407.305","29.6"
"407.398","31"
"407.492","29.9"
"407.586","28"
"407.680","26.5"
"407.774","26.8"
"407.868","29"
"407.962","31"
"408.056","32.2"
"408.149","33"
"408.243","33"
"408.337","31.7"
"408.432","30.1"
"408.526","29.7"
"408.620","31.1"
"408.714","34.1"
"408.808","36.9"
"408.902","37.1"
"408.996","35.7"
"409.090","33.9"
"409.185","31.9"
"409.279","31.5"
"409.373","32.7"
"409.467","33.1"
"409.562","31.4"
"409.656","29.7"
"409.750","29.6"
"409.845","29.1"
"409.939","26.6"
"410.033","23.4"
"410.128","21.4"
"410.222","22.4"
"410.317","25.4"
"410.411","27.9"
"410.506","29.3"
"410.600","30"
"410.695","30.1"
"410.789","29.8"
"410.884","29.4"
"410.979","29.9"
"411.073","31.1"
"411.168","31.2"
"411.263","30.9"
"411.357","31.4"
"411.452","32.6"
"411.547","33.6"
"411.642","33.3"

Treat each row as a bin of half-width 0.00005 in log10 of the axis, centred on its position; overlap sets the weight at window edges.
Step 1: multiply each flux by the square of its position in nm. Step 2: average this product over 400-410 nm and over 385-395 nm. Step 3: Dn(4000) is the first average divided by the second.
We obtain 1.8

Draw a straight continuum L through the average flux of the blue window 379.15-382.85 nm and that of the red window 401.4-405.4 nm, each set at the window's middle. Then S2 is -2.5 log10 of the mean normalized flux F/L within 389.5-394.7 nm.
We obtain 0.31 mag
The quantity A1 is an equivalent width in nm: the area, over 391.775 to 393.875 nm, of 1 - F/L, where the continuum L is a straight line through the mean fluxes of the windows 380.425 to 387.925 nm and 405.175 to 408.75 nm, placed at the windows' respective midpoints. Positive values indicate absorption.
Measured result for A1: 0.80 nm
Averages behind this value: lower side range 17.4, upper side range 28.8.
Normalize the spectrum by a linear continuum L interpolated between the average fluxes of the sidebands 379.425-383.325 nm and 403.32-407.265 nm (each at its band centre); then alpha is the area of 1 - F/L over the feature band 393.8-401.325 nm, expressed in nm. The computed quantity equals 0.67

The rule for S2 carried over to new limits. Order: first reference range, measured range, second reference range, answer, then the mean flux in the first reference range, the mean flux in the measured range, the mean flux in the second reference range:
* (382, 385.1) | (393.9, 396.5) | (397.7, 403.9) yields 0.22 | 15.3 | 20.1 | 29.1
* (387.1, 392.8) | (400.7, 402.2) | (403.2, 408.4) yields -0.20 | 19.9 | 31.5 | 28.6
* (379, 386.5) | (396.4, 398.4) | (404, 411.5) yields 0.40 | 17.9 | 17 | 29.2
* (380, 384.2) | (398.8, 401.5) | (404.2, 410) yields -0.14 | 16.6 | 29.5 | 29.3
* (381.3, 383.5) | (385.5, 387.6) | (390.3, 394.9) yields -0.16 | 14.1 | 17.9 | 17.3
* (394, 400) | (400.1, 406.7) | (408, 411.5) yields -0.13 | 21.4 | 29.2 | 30.5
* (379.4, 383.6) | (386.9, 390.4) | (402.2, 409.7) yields 0.11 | 17.4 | 18.9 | 29.4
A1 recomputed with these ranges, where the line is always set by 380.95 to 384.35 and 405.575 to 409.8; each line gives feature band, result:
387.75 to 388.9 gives 0.123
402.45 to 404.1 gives -0.124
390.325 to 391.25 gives -0.073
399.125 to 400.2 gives -0.130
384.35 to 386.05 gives -0.280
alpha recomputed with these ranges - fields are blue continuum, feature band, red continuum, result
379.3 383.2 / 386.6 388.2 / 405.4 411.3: 0.27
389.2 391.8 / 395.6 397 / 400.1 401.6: 0.60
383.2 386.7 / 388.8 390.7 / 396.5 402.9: -0.03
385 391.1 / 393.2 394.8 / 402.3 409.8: 0.67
